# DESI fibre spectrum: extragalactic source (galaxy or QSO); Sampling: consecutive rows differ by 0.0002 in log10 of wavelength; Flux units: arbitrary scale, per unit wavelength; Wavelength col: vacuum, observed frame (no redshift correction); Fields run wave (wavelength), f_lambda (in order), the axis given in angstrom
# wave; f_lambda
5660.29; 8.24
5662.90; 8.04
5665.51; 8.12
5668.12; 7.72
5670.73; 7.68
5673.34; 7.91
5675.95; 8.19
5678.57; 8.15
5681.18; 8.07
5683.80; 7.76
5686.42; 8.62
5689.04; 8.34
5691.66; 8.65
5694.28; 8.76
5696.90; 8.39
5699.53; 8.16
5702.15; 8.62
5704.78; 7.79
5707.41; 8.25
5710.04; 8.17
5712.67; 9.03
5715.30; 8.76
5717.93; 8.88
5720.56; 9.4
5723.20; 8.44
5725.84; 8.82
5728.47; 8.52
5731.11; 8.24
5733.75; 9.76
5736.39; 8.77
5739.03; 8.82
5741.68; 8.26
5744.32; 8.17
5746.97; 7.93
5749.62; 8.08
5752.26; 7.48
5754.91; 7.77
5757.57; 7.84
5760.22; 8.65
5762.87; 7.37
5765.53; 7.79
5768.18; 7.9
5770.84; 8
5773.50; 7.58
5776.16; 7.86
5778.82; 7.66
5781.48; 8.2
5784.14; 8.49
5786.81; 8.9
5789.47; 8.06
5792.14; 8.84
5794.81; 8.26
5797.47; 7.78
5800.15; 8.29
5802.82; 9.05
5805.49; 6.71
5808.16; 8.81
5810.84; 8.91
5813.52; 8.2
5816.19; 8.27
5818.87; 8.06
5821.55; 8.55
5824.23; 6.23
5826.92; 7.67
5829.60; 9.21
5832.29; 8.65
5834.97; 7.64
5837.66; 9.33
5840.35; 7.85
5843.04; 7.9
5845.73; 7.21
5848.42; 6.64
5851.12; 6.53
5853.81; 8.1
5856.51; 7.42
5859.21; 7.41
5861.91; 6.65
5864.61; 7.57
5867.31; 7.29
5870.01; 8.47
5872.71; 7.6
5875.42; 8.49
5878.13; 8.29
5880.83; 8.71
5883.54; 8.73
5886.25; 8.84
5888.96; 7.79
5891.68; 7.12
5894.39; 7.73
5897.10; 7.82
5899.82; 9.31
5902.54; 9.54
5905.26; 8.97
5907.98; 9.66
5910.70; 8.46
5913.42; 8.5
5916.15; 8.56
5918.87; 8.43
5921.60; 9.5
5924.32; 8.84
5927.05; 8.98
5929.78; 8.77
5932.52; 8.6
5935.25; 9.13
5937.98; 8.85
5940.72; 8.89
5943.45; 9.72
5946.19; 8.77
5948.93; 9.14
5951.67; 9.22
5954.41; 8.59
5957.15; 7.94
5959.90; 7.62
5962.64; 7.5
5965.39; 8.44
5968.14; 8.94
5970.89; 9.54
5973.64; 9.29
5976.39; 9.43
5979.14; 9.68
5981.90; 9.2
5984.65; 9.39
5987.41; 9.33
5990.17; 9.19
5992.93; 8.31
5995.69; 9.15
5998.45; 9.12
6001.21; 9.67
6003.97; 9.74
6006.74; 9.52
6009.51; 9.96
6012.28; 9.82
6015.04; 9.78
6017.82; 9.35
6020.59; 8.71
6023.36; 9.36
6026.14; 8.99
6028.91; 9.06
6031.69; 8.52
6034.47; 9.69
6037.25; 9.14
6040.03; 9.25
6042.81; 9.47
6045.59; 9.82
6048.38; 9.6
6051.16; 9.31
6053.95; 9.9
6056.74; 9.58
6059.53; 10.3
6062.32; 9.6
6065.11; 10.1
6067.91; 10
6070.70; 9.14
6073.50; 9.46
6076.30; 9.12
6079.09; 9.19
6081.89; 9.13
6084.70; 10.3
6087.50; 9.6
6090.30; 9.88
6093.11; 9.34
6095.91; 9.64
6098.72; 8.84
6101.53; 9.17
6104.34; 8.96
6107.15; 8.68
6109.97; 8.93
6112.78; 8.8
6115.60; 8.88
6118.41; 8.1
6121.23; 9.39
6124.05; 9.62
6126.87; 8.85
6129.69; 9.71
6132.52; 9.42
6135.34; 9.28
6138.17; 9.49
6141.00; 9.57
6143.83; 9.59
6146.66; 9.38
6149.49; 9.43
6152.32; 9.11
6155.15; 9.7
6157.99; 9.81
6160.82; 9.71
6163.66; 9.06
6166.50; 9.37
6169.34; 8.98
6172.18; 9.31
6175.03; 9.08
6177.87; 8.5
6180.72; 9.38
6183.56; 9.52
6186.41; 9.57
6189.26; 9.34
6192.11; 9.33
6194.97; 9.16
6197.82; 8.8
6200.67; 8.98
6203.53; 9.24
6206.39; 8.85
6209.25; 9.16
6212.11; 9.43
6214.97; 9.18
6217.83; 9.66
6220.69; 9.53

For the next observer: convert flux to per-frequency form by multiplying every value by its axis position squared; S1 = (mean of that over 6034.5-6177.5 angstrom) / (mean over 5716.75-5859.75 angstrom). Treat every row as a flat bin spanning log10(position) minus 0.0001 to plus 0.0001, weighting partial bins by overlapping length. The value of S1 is 1.3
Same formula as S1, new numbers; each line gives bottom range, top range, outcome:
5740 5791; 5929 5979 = 1.17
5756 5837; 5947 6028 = 1.20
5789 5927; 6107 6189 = 1.25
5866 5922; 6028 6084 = 1.18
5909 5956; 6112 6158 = 1.12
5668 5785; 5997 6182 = 1.28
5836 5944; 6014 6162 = 1.21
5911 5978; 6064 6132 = 1.11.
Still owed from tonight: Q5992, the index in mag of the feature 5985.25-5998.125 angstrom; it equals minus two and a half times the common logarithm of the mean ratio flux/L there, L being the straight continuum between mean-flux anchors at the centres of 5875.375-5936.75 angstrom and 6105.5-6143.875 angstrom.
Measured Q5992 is -0.02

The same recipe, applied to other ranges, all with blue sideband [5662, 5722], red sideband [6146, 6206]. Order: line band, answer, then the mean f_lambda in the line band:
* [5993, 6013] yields -0.065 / 9.48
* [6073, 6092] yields -0.052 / 9.53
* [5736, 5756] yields 0.039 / 8.14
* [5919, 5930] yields -0.025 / 8.98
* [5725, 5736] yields -0.055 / 8.84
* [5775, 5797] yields 0.031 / 8.27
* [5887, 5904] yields 0.061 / 8.24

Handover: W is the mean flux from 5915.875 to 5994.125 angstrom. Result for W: 8.9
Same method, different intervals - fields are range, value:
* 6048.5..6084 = 9.58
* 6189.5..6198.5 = 9.15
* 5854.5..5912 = 8.18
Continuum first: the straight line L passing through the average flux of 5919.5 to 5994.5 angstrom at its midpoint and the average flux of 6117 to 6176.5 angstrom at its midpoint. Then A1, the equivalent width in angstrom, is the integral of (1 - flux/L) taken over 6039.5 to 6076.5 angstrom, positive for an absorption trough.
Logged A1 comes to -2.1 angstrom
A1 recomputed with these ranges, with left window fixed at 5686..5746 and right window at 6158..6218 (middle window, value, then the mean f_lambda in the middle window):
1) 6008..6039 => -1.0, 9.31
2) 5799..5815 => 0.7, 8.33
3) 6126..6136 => -0.2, 9.34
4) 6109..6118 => 0.3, 8.79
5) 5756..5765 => 0.7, 7.93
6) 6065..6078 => -0.6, 9.5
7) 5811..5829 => 1.6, 7.96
